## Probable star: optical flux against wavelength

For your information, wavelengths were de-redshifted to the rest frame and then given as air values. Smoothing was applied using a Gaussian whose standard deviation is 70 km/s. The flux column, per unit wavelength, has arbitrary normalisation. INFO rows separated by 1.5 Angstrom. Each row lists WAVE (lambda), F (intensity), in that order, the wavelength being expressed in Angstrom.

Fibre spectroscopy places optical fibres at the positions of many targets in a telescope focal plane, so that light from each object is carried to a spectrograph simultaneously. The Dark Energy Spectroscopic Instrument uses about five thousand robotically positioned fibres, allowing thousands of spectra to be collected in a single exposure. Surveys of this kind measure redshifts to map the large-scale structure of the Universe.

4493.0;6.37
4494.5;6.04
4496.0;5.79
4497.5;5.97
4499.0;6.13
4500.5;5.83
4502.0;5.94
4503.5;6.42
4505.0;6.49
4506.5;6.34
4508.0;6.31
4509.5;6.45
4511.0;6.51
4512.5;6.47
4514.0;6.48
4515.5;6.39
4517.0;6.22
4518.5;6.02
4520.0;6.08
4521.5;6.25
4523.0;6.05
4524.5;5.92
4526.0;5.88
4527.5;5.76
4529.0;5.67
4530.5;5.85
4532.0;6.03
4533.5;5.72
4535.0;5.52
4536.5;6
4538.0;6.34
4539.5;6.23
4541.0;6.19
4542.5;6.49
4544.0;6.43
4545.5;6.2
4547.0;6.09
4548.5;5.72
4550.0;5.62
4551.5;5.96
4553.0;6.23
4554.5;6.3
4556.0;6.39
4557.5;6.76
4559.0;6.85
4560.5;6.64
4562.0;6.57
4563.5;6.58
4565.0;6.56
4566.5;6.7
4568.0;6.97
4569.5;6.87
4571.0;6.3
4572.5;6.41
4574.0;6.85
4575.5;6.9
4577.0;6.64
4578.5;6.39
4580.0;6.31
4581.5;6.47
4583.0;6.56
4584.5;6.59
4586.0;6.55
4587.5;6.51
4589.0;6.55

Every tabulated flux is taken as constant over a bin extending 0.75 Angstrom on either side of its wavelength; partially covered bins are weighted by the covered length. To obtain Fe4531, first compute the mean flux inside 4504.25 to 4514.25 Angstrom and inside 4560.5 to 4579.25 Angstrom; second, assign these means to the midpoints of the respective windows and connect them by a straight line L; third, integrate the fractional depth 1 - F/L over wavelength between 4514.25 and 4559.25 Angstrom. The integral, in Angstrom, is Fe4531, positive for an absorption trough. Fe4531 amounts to 3.0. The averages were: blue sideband 6.43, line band 6.1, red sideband 6.64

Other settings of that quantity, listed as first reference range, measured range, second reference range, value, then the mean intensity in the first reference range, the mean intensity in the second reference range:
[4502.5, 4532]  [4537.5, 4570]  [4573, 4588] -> 0.09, 6.18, 6.58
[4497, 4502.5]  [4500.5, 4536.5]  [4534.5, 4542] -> -0.52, 5.97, 6.09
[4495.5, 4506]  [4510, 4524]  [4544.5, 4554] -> -0.49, 6.09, 5.99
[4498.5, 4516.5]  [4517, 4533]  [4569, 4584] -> 1.05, 6.31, 6.57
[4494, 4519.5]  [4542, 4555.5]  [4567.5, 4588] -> 0.69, 6.22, 6.59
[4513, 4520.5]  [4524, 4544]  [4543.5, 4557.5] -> 0.66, 6.25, 6.13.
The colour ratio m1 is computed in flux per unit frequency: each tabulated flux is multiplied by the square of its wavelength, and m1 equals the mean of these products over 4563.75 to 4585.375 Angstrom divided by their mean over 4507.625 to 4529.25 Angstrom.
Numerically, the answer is 1.1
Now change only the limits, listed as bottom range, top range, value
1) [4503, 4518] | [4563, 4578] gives 1.07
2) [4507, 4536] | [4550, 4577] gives 1.10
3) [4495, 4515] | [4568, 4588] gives 1.09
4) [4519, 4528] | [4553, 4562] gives 1.11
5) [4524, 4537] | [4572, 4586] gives 1.16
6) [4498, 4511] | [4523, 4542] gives 0.96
